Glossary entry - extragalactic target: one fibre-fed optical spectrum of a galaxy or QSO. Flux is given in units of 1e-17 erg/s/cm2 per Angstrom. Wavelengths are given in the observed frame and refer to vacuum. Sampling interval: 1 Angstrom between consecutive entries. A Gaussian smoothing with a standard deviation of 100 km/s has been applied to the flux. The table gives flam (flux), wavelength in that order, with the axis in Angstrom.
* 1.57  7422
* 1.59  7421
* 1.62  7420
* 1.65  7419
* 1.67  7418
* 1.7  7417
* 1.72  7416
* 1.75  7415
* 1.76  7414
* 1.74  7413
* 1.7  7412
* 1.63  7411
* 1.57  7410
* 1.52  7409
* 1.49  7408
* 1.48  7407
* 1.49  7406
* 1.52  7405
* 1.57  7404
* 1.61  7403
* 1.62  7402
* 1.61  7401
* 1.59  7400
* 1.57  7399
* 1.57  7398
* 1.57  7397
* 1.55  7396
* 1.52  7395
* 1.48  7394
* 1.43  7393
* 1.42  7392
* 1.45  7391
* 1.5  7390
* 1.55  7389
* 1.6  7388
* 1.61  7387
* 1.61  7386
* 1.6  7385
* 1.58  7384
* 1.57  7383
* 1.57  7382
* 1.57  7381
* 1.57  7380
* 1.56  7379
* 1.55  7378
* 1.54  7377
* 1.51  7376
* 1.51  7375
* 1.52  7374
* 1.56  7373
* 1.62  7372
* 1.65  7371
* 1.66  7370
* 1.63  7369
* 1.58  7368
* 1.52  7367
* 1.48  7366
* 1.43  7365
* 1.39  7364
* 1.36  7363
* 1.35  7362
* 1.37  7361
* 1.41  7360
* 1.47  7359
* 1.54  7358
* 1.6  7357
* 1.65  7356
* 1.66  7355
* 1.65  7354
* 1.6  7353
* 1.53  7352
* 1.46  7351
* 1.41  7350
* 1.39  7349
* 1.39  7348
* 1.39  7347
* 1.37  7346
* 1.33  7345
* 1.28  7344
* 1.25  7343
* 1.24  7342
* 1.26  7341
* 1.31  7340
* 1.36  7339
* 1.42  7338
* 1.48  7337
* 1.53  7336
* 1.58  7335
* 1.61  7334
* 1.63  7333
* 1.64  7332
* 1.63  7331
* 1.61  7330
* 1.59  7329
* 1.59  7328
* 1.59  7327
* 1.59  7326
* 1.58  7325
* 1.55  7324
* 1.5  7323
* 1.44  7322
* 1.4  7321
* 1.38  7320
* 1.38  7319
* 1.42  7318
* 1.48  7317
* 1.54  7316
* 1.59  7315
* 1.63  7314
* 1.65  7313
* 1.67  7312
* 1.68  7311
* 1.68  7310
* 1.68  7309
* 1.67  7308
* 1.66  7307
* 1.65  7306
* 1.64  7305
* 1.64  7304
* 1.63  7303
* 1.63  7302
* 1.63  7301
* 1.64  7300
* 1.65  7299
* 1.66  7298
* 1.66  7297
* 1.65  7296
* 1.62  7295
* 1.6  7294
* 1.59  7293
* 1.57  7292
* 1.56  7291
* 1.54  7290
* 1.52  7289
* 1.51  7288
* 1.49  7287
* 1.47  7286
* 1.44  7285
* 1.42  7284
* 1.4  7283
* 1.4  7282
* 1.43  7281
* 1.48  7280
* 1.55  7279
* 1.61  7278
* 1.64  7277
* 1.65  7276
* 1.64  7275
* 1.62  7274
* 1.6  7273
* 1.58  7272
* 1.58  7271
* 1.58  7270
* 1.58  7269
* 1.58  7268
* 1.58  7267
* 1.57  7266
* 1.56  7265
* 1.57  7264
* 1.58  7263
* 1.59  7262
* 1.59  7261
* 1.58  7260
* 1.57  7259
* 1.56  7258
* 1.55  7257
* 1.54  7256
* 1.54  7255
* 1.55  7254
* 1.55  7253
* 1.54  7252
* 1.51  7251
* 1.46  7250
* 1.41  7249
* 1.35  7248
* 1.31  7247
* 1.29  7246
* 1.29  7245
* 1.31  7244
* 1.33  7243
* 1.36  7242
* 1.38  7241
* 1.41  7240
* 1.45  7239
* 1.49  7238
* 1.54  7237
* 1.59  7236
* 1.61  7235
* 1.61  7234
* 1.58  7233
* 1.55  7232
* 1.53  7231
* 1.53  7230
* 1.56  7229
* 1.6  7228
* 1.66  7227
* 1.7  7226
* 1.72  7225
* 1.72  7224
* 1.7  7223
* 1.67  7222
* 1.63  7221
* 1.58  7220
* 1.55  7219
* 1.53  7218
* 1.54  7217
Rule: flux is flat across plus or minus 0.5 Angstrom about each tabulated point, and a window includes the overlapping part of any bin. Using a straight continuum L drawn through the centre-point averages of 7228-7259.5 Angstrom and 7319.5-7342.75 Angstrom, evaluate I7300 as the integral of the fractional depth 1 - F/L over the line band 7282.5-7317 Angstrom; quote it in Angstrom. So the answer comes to -2.37 Angstrom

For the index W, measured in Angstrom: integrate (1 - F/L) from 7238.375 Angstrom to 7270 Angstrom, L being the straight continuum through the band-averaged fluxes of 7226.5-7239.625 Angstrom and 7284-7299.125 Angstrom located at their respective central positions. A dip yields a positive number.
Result 1.5 Angstrom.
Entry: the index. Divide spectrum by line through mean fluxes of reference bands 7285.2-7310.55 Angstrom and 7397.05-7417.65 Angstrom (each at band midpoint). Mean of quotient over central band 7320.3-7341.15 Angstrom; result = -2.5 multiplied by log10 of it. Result 0.06 mag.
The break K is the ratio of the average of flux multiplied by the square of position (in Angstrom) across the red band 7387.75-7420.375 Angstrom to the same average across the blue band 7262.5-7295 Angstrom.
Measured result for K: 1.1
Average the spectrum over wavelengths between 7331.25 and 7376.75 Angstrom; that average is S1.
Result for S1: 1.48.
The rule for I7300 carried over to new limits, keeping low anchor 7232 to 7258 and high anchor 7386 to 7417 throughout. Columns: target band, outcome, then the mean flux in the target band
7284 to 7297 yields -0.4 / 1.55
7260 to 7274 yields -0.9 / 1.58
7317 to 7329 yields 0.2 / 1.5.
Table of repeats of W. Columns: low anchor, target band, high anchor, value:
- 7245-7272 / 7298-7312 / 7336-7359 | -1.7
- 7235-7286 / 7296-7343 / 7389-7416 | -0.7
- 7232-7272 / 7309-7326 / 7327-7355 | -0.7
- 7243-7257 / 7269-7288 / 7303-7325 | -0.5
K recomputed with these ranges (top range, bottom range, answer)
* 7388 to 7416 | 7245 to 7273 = 1.07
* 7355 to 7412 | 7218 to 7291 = 1.04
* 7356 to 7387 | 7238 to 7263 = 1.08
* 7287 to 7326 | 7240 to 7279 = 1.06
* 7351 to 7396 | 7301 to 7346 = 1.02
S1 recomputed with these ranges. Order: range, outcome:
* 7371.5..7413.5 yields 1.56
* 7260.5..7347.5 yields 1.54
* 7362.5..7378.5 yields 1.53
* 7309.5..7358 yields 1.5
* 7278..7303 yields 1.55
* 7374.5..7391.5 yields 1.56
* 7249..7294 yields 1.55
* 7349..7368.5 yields 1.5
